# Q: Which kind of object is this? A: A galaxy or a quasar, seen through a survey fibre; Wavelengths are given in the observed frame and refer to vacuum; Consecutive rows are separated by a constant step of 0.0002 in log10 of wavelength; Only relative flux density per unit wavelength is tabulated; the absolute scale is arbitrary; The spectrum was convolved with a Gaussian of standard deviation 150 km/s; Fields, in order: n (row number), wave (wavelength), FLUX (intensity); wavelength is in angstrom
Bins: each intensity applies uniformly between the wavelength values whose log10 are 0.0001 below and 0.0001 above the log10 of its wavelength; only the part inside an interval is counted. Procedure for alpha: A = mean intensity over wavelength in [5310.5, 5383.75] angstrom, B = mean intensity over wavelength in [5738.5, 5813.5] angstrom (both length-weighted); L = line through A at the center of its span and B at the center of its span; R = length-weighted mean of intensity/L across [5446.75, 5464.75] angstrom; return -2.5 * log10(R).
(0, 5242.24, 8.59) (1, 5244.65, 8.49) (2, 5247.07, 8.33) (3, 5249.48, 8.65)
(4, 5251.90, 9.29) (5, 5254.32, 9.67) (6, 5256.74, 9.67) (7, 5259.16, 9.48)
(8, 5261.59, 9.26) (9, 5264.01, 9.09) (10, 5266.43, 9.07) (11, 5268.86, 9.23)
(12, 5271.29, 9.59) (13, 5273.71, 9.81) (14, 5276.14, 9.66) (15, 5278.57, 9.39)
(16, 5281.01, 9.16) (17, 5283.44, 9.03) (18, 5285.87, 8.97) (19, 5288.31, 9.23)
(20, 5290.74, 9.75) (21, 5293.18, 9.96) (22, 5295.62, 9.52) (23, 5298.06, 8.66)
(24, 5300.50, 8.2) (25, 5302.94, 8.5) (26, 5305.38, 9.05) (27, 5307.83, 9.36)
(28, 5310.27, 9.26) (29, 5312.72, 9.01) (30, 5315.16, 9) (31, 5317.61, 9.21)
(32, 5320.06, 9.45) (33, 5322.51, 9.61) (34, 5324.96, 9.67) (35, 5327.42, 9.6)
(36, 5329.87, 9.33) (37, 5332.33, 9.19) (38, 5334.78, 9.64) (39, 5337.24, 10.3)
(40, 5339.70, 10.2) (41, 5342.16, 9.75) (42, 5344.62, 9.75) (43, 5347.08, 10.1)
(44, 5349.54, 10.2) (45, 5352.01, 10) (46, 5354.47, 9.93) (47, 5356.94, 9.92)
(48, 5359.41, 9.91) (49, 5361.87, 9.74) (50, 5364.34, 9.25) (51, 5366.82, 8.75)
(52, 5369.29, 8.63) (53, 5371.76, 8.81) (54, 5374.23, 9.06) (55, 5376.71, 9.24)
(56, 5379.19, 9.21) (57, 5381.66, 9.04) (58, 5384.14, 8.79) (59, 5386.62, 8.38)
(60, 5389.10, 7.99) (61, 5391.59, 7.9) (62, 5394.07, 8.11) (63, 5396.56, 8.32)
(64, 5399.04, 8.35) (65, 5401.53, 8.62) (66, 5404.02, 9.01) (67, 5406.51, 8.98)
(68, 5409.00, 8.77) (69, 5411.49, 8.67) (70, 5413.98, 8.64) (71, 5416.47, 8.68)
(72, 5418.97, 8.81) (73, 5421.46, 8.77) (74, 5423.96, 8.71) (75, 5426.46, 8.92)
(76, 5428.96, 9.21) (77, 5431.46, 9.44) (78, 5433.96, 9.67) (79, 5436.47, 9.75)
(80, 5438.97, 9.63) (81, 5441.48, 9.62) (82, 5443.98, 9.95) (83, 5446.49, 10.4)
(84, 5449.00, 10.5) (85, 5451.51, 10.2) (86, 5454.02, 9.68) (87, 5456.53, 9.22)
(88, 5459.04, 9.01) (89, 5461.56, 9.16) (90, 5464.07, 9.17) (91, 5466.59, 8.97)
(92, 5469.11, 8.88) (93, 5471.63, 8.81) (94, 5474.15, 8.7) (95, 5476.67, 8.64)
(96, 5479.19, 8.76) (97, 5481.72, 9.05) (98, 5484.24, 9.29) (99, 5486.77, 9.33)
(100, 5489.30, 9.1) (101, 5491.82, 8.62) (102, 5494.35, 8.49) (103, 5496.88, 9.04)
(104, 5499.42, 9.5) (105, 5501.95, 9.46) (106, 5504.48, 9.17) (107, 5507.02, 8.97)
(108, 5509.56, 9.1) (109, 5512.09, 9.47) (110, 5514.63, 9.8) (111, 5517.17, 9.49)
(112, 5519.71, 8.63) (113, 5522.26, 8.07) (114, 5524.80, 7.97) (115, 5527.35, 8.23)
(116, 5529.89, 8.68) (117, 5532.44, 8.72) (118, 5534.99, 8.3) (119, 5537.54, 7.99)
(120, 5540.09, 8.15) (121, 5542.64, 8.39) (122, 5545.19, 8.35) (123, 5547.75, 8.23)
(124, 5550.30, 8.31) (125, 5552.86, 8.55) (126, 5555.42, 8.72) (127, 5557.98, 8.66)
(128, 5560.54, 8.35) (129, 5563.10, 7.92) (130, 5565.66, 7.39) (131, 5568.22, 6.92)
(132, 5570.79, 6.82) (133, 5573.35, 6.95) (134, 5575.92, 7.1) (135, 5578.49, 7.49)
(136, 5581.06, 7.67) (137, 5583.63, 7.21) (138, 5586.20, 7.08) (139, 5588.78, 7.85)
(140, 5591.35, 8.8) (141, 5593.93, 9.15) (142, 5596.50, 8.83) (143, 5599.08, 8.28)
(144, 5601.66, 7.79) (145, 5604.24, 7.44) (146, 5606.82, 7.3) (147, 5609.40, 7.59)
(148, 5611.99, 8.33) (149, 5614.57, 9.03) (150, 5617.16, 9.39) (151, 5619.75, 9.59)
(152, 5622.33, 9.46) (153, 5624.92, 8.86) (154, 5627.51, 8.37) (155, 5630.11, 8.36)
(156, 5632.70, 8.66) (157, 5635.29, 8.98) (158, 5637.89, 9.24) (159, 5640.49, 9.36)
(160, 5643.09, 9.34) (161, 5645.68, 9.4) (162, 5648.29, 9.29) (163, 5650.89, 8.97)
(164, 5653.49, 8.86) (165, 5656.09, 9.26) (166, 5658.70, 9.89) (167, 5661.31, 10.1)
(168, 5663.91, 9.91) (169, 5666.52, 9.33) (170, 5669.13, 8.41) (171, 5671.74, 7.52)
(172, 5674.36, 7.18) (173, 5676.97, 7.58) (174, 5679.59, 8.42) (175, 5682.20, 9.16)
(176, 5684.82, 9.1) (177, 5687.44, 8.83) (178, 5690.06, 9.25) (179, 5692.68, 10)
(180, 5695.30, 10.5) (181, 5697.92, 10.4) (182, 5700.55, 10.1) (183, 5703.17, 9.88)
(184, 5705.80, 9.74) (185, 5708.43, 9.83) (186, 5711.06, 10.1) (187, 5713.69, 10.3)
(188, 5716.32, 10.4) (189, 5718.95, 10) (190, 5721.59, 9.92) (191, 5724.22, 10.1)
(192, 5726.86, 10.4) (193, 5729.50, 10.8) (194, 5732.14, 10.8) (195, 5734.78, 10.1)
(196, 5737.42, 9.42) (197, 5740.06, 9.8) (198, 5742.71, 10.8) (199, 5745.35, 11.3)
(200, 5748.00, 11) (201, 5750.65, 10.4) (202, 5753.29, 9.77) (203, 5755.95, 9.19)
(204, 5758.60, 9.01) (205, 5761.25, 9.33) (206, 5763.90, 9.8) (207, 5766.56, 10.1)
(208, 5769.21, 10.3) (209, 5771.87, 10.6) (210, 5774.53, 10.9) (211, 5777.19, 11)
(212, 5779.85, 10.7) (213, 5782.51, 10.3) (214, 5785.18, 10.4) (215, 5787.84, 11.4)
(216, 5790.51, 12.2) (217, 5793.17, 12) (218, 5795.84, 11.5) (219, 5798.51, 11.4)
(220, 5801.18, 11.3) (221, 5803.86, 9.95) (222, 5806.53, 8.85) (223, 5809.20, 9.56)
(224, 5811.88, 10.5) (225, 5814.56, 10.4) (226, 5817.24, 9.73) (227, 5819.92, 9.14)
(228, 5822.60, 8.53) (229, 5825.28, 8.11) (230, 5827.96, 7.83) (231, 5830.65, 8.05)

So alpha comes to 0.01 mag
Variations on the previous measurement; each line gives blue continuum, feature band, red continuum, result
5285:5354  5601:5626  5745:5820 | 0.185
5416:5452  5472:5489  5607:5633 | 0.039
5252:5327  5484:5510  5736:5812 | 0.080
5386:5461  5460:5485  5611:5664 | 0.019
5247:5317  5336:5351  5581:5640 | -0.111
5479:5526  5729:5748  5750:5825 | -0.043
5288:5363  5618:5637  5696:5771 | 0.120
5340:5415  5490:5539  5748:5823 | 0.079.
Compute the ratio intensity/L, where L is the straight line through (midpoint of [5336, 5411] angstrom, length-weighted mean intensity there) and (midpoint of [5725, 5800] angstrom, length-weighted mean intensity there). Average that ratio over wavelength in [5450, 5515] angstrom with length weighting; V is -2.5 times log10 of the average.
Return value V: 0.05 mag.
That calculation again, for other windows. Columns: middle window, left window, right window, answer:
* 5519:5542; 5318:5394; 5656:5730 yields 0.140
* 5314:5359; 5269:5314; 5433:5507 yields -0.054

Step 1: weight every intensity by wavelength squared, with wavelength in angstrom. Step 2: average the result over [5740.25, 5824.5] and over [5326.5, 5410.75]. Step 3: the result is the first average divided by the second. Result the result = 1.3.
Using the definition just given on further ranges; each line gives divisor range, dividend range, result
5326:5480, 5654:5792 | 1.21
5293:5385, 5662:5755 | 1.19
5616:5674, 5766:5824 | 1.22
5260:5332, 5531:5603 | 0.95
